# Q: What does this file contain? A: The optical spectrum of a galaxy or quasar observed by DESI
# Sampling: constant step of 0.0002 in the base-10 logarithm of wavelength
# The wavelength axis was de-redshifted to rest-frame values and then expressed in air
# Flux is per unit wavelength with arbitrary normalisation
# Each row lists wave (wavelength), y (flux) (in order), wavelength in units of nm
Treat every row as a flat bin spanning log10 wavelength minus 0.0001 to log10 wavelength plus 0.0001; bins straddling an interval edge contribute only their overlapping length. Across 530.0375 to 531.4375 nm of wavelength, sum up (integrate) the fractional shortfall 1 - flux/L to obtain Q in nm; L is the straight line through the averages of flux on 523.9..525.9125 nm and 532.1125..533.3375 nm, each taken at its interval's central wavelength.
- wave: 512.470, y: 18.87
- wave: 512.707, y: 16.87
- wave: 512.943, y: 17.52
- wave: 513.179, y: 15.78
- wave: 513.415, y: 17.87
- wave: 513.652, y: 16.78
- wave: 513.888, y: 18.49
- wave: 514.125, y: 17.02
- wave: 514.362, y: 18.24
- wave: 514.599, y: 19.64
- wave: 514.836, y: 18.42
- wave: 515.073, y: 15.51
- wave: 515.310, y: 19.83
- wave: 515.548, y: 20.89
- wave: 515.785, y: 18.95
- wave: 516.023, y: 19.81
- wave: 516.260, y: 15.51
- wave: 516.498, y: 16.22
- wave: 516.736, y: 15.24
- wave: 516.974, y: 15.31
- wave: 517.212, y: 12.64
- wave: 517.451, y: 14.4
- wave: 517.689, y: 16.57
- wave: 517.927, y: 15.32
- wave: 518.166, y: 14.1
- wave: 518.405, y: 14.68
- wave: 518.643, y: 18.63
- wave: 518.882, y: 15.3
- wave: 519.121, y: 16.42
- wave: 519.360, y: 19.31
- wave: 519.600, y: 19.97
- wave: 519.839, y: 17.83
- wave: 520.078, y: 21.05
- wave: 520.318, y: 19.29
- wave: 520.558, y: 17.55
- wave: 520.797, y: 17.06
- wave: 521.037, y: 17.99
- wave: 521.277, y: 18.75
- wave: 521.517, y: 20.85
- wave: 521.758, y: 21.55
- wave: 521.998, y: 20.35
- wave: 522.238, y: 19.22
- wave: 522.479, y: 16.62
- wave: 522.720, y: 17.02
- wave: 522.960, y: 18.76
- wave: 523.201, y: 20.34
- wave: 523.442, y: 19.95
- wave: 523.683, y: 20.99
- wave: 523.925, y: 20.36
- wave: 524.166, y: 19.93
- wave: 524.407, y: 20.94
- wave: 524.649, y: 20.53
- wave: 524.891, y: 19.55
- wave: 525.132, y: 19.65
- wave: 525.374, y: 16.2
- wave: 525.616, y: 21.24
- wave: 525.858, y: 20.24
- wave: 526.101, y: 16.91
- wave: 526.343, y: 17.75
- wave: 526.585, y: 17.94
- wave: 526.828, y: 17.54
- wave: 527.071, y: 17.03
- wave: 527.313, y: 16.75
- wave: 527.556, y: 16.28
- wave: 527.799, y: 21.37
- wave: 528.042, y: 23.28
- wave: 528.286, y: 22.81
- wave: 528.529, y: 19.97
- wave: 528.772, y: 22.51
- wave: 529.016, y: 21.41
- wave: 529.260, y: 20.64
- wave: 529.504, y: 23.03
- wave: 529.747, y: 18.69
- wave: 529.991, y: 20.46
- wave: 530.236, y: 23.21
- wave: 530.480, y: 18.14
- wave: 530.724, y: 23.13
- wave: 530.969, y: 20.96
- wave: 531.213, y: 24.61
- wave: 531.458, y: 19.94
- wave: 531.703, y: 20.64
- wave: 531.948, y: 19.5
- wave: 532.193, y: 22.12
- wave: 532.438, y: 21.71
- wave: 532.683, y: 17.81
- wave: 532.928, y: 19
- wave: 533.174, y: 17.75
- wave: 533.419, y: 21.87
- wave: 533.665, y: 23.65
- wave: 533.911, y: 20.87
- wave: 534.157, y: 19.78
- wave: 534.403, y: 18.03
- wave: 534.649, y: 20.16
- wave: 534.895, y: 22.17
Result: -0.15 nm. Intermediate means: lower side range 19.8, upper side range 19.7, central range 21.8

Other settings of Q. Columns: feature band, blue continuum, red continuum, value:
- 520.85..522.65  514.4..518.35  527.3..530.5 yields -0.07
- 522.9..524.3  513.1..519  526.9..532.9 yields -0.09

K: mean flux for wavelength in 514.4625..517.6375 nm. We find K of 17.1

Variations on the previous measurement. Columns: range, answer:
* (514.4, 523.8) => 17.9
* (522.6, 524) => 19.5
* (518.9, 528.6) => 19.1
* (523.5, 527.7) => 18.8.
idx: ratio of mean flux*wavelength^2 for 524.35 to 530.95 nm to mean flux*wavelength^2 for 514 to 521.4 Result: 1.2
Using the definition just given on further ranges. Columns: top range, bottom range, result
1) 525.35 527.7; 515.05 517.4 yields 1.10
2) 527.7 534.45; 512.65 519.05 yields 1.32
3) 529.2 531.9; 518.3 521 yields 1.23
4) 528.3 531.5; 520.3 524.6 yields 1.14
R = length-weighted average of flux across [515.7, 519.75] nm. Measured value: 16.4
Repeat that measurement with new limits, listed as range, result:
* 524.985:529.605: 19.6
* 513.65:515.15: 17.9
